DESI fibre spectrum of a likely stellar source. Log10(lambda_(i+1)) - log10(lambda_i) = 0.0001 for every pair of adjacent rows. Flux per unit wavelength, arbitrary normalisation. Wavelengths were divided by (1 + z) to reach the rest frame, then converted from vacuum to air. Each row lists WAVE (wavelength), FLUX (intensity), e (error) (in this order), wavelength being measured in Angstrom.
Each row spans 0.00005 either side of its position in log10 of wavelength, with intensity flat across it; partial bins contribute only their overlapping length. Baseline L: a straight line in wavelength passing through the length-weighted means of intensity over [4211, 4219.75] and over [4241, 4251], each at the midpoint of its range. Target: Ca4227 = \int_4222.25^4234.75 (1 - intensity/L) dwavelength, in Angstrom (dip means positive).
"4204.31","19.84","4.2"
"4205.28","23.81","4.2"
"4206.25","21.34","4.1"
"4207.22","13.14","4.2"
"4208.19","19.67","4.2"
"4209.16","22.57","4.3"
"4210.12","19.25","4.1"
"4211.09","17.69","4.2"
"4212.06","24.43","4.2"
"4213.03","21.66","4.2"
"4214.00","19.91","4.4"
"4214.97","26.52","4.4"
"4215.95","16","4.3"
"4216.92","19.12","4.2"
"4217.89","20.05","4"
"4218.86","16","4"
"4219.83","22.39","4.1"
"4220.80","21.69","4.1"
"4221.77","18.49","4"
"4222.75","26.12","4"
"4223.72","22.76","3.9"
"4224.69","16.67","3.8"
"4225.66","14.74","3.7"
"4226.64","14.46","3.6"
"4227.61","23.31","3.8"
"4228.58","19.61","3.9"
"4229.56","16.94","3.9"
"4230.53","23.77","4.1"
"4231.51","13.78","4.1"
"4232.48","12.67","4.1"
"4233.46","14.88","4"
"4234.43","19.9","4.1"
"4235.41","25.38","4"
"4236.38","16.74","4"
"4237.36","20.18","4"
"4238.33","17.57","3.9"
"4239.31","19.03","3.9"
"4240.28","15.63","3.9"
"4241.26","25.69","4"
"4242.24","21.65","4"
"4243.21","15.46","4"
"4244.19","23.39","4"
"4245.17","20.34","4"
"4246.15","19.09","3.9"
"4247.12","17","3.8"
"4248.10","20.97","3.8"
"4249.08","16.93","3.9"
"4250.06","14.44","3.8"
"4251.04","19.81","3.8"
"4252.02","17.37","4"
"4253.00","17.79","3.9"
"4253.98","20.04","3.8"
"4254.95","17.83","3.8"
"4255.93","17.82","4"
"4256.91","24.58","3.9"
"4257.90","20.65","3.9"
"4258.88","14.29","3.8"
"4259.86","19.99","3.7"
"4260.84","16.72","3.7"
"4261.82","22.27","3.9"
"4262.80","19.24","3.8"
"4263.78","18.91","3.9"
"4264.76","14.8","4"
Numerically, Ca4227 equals 0.96 Angstrom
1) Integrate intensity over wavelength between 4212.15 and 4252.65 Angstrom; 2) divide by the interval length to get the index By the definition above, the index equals 19.3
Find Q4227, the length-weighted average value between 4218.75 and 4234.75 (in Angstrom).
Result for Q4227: 18.8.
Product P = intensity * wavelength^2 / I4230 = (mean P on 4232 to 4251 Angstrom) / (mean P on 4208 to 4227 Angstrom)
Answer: 0.95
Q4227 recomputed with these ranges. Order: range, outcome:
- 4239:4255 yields 19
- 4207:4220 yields 20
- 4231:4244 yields 18.5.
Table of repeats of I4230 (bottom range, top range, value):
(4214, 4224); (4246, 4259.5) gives 0.90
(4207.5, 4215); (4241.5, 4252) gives 0.92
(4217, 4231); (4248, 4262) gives 0.96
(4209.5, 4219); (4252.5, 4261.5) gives 0.95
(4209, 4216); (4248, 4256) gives 0.86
